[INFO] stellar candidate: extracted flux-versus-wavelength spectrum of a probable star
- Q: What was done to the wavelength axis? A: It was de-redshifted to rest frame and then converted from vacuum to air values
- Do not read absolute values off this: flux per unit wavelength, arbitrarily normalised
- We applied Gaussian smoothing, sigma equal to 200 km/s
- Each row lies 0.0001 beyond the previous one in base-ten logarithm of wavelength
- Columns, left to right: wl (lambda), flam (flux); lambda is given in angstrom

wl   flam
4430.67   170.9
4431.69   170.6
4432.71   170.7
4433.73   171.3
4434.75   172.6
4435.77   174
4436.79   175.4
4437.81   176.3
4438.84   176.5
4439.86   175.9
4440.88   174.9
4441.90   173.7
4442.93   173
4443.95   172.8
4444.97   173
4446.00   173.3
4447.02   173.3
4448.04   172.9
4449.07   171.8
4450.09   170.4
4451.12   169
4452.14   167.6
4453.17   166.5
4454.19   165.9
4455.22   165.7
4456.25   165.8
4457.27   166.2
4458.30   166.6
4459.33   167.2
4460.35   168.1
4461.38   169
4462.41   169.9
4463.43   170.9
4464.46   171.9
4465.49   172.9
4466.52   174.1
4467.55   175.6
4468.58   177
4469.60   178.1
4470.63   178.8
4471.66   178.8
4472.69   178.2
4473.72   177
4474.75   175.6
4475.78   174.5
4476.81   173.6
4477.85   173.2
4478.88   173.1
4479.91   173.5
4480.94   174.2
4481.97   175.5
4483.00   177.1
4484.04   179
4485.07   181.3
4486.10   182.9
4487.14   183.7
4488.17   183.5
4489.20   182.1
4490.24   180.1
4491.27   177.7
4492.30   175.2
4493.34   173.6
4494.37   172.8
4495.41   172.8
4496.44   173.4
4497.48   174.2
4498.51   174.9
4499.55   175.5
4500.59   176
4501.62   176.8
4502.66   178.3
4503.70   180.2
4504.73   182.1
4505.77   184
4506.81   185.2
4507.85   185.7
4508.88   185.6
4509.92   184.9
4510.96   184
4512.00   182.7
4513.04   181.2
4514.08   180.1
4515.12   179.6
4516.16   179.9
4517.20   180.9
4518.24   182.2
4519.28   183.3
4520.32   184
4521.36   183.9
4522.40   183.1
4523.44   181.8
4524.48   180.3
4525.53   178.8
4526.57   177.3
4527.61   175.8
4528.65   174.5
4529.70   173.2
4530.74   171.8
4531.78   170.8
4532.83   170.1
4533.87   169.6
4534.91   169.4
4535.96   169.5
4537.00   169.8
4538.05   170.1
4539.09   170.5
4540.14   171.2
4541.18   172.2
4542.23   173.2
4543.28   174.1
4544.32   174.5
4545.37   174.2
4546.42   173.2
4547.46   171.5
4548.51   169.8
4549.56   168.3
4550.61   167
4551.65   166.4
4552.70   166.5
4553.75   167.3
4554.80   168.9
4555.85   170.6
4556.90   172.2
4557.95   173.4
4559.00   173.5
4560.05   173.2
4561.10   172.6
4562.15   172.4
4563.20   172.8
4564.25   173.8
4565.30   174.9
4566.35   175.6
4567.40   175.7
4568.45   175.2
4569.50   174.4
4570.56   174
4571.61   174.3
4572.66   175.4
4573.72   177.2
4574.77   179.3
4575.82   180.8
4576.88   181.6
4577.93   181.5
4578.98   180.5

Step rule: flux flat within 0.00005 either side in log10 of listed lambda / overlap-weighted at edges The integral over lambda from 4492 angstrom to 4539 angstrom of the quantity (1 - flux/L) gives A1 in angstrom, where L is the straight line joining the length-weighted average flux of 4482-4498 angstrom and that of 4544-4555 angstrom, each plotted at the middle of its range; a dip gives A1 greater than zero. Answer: -0.9 angstrom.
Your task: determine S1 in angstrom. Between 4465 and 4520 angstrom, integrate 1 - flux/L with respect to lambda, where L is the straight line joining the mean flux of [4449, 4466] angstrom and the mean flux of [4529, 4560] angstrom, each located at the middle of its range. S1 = -2.9 angstrom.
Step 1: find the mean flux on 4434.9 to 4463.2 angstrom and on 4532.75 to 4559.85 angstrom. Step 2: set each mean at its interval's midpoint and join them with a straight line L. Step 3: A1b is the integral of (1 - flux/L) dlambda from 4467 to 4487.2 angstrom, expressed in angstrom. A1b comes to -0.7 angstrom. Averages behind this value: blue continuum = 171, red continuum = 171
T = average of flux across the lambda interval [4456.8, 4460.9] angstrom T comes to 167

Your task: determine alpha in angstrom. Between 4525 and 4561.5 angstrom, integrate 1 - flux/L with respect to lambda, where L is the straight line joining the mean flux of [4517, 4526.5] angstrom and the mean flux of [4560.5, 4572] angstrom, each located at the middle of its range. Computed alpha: 1.4 angstrom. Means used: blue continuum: 182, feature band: 172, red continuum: 174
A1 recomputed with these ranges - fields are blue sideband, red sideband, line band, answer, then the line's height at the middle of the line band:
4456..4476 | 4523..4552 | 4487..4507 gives -0.6 angstrom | 173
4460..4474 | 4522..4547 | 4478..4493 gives -0.4 angstrom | 174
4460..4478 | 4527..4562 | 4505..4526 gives -1.2 angstrom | 172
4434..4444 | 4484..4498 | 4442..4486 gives 0.9 angstrom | 176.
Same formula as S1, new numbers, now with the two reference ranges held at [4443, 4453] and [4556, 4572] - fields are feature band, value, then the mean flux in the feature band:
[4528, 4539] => 0.1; 171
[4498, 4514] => -0.8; 181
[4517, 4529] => -0.5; 181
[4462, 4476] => -0.3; 175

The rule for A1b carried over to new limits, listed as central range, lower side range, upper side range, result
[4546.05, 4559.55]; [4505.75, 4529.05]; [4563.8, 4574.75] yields 0.6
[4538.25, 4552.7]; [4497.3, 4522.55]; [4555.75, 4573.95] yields 0.4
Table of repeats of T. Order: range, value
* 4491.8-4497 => 173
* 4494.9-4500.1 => 174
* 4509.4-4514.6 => 182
